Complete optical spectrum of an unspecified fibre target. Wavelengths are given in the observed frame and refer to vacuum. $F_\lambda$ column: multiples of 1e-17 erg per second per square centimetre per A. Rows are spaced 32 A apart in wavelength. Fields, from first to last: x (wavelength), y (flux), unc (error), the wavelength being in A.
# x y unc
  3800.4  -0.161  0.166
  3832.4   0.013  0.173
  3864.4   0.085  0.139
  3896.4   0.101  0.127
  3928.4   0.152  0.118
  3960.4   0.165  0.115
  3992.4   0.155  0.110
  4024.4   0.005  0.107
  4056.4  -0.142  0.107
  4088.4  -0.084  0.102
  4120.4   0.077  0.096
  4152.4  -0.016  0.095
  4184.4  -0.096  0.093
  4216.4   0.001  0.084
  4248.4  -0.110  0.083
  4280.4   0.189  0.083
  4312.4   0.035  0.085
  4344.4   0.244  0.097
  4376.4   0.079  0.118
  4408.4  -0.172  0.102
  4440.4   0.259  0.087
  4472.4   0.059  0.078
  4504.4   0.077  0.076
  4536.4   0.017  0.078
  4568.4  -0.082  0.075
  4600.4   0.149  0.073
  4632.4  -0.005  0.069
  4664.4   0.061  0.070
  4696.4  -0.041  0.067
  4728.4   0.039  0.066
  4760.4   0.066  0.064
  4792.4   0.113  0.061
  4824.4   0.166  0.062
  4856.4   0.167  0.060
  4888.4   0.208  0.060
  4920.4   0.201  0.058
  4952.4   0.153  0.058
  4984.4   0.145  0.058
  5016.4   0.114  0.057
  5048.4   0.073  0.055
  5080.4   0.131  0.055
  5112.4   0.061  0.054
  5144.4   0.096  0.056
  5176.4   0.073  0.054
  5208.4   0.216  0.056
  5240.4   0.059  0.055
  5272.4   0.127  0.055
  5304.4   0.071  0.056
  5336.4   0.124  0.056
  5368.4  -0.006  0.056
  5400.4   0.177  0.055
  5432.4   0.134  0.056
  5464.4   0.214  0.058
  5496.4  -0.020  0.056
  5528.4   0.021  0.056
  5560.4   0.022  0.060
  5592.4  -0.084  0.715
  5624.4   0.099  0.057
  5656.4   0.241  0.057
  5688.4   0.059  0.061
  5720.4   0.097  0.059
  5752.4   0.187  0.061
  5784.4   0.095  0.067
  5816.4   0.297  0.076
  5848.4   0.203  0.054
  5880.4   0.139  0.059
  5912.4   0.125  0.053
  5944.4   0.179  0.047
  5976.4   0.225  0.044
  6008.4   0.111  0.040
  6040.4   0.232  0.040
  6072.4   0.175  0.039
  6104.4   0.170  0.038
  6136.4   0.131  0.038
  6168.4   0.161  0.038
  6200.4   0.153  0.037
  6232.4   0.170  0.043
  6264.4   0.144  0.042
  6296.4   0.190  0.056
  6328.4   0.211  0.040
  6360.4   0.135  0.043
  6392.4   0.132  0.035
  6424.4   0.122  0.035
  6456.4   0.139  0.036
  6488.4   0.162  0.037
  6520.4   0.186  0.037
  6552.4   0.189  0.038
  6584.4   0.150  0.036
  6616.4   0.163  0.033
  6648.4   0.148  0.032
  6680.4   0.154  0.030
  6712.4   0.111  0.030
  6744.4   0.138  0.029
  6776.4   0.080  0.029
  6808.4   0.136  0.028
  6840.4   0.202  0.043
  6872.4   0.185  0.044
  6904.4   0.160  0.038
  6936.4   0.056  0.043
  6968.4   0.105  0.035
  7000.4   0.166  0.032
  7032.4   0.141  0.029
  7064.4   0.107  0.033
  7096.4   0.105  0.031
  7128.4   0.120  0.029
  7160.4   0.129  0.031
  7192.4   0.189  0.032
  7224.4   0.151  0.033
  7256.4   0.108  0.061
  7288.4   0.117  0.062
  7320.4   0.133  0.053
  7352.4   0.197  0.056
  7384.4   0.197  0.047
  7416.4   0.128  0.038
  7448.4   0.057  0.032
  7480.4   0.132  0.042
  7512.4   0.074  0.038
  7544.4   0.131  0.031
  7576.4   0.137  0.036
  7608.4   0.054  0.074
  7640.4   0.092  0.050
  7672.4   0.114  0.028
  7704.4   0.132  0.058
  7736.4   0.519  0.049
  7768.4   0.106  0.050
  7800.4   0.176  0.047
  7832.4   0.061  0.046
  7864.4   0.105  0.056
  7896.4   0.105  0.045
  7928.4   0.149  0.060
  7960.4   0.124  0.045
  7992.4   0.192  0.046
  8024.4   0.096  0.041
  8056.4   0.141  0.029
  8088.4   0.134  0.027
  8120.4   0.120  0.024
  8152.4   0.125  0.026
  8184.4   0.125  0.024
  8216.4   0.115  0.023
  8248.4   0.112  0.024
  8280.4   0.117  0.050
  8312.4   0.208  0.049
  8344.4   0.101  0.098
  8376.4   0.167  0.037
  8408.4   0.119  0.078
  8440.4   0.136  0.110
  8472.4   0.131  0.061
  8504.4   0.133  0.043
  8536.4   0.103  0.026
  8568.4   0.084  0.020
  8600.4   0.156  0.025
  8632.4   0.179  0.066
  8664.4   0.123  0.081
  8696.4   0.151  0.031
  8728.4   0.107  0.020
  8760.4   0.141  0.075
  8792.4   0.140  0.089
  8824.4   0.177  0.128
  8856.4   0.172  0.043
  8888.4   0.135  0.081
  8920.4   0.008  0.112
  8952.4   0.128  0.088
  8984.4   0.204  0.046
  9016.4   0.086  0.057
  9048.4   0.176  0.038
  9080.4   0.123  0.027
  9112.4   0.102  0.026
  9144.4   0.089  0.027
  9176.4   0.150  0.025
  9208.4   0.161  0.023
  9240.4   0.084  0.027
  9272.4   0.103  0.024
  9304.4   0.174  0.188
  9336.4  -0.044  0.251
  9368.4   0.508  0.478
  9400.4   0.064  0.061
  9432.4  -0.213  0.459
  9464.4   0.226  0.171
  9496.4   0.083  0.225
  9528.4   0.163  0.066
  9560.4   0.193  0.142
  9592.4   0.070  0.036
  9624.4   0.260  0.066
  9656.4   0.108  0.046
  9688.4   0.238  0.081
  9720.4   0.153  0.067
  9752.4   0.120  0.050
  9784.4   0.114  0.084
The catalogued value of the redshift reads 1.072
